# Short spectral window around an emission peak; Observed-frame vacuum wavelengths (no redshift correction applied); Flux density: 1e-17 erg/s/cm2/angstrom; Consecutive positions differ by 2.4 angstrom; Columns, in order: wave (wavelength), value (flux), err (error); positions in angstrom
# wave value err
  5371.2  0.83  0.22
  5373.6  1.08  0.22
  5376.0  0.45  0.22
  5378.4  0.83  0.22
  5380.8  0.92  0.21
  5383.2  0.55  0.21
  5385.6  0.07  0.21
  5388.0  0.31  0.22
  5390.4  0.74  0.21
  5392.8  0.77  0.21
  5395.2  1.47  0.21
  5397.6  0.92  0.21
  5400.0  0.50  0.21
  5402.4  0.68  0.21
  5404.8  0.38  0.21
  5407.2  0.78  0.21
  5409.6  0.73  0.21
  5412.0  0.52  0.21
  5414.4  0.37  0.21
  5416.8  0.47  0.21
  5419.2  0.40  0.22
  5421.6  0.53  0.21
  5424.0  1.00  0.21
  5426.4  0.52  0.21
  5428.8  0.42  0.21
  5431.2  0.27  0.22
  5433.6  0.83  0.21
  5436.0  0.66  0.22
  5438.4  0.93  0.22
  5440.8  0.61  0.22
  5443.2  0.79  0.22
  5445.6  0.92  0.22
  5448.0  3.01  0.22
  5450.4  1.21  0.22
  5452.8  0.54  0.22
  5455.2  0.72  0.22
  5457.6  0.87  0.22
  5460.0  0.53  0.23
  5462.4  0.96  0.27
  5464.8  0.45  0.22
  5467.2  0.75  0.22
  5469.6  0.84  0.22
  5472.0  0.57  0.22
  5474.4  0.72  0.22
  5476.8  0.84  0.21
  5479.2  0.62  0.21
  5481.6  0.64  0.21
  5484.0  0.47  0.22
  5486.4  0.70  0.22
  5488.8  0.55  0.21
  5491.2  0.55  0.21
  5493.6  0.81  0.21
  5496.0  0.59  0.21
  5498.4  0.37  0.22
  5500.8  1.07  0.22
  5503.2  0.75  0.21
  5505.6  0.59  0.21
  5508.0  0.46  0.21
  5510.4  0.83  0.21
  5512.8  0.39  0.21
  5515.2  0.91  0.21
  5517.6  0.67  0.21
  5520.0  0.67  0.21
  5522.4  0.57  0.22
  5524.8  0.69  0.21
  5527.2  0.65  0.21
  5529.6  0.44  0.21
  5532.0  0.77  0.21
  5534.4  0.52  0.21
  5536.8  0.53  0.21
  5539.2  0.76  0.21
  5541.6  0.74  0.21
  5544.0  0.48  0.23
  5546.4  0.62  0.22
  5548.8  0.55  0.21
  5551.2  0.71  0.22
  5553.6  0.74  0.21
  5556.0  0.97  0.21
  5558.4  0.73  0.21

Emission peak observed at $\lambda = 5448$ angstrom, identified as [O III] 5007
